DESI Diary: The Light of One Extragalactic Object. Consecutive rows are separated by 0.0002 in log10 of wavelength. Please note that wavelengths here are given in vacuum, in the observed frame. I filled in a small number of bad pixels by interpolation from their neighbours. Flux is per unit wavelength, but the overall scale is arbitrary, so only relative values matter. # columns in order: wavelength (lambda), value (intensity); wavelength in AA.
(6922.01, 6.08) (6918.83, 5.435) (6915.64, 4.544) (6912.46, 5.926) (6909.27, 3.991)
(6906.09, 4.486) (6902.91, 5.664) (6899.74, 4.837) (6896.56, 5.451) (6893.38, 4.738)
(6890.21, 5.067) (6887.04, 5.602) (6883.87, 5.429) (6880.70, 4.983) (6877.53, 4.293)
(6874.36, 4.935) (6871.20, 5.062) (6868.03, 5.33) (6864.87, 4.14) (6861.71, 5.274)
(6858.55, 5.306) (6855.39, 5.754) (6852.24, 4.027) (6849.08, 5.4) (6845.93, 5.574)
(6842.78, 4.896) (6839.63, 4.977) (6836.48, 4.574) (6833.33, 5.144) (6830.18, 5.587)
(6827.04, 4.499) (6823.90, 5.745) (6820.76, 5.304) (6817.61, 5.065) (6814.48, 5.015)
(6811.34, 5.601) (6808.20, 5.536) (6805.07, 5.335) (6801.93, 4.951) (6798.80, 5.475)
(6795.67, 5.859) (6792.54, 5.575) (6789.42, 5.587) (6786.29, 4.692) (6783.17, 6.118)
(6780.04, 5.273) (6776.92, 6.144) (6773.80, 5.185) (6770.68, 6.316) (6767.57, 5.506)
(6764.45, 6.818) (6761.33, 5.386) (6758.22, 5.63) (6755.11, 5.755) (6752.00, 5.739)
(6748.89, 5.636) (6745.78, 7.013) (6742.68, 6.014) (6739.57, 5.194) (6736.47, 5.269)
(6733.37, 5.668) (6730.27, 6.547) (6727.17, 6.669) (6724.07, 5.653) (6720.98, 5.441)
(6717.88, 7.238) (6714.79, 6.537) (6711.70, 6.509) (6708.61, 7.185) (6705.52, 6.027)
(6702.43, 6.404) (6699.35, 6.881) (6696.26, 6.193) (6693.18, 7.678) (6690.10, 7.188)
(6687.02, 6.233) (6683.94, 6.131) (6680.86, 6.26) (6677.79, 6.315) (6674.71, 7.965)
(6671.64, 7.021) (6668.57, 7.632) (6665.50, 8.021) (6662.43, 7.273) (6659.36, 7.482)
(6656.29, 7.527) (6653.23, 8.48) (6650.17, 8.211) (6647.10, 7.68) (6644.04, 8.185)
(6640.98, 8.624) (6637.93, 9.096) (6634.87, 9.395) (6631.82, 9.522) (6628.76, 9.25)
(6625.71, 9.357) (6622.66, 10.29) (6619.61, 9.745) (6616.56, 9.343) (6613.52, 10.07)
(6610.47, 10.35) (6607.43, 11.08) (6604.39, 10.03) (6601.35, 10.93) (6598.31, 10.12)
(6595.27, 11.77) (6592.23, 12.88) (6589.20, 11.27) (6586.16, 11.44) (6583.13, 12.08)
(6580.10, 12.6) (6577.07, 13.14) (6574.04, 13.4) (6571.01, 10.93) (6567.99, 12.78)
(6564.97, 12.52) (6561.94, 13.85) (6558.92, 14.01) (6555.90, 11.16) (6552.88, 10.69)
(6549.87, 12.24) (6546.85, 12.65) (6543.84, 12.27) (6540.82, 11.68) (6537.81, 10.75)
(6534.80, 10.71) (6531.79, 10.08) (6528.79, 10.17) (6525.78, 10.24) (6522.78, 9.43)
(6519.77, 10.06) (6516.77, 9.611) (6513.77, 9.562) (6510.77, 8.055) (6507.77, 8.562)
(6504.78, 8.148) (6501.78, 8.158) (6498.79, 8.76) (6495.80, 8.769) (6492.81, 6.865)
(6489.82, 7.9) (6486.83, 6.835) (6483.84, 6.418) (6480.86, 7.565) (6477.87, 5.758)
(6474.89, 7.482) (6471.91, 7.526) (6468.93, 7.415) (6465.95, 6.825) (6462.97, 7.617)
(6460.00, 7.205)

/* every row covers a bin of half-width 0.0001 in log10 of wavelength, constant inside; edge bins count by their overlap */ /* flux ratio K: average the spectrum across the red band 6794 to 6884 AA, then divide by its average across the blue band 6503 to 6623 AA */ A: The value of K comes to 0.47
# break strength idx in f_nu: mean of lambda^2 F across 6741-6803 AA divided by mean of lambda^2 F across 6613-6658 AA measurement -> 0.7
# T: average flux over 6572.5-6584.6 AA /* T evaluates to 12.8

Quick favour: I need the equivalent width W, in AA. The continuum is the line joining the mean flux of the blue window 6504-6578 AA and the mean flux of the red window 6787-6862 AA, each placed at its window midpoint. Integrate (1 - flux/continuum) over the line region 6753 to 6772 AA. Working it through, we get 1.8 AA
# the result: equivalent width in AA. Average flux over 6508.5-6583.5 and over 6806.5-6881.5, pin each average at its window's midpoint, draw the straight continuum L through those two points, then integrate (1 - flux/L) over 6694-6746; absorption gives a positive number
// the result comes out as 9.68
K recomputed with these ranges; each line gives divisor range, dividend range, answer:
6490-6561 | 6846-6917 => 0.50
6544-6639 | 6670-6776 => 0.56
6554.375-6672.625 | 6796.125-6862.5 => 0.51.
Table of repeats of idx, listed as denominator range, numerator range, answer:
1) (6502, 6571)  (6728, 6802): 0.57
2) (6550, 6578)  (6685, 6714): 0.56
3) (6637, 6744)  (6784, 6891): 0.78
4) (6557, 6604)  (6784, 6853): 0.46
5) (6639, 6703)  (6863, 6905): 0.73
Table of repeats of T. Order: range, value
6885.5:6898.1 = 5.21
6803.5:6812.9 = 5.49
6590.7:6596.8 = 12.3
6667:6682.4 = 7.04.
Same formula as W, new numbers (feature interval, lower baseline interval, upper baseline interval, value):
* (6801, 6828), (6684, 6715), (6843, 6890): 1.54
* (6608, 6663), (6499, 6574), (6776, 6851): -0.59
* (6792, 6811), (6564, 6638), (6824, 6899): 2.83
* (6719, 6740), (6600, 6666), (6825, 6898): 4.41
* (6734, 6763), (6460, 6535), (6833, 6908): 1.69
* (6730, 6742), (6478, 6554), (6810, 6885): 1.70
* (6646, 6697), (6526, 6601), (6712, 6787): 6.92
